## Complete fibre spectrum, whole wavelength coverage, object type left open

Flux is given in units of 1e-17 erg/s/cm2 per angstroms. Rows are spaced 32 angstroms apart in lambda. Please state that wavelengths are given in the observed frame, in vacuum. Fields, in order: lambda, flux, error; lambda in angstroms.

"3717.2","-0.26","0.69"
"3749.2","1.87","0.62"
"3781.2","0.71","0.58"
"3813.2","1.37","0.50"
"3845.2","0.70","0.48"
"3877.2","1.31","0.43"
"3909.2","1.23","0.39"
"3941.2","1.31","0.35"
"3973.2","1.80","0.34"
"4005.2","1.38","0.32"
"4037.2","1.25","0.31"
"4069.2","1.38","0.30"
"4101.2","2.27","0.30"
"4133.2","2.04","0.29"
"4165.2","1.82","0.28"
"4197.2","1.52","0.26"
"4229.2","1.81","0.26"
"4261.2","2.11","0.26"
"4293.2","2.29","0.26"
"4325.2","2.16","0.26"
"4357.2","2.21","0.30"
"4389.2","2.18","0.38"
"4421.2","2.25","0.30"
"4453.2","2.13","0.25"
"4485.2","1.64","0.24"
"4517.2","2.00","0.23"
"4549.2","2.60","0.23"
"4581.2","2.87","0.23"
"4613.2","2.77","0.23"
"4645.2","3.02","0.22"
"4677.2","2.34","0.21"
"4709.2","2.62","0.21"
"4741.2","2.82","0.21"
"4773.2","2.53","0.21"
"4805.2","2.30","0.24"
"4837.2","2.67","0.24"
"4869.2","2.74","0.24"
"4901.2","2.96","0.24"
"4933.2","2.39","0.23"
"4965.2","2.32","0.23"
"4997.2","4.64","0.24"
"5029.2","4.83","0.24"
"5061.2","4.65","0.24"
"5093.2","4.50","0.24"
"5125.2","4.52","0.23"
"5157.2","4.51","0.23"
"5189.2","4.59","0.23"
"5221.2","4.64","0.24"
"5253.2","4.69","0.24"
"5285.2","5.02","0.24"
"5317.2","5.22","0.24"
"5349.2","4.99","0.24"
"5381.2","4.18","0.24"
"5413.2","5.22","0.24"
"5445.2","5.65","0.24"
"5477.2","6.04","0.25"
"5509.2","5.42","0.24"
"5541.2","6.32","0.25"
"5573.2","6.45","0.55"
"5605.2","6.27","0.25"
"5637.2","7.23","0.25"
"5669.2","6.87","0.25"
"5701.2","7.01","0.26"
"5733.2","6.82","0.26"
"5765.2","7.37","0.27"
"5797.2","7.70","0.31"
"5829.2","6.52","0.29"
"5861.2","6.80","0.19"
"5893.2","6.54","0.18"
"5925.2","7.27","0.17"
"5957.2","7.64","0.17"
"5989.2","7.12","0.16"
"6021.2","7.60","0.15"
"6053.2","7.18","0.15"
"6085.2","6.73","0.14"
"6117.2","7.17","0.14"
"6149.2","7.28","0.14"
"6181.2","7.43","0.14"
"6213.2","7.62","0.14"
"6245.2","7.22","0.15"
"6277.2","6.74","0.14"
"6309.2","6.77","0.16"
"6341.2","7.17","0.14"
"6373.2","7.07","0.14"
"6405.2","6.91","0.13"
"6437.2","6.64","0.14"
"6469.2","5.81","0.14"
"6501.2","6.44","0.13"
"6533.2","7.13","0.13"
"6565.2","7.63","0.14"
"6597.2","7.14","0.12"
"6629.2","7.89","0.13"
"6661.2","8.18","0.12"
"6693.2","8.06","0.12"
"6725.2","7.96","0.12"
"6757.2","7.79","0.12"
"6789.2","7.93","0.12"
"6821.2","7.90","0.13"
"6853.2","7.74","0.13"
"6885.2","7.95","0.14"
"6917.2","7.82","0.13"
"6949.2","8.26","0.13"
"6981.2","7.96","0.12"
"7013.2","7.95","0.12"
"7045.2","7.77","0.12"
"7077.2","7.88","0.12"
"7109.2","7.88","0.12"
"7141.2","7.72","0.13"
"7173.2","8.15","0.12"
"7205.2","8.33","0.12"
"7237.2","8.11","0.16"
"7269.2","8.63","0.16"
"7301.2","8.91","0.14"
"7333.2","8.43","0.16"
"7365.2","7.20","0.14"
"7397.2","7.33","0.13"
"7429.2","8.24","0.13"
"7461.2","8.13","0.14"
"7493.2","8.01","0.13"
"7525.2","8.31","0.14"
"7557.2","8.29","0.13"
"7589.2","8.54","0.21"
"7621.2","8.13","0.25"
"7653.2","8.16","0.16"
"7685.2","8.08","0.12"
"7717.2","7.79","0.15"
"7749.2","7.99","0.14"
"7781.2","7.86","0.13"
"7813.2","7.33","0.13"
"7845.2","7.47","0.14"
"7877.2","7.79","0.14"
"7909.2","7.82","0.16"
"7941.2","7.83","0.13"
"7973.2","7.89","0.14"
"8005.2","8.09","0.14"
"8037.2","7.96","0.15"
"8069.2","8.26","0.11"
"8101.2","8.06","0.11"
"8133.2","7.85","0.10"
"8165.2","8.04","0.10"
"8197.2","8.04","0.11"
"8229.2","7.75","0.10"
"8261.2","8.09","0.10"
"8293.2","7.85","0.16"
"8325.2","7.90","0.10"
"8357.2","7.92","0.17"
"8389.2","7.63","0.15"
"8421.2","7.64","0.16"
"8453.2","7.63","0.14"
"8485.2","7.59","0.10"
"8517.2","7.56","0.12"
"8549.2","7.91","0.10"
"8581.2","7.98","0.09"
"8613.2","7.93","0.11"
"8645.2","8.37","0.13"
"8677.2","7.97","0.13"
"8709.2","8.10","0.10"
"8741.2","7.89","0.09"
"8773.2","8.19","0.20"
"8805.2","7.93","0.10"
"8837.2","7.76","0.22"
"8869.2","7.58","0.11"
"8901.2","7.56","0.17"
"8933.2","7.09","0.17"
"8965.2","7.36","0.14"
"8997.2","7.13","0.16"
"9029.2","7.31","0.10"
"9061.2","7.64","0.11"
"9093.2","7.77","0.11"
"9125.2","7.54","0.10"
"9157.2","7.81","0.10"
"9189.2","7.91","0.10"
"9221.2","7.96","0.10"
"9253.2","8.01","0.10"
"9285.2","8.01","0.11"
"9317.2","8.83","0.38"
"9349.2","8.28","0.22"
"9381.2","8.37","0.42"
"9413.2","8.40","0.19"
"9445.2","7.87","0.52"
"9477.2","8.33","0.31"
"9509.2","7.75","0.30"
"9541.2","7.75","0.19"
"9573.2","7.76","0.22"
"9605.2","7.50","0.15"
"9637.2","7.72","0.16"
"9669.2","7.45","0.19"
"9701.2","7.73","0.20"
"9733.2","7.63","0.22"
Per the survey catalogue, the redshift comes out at 0.252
